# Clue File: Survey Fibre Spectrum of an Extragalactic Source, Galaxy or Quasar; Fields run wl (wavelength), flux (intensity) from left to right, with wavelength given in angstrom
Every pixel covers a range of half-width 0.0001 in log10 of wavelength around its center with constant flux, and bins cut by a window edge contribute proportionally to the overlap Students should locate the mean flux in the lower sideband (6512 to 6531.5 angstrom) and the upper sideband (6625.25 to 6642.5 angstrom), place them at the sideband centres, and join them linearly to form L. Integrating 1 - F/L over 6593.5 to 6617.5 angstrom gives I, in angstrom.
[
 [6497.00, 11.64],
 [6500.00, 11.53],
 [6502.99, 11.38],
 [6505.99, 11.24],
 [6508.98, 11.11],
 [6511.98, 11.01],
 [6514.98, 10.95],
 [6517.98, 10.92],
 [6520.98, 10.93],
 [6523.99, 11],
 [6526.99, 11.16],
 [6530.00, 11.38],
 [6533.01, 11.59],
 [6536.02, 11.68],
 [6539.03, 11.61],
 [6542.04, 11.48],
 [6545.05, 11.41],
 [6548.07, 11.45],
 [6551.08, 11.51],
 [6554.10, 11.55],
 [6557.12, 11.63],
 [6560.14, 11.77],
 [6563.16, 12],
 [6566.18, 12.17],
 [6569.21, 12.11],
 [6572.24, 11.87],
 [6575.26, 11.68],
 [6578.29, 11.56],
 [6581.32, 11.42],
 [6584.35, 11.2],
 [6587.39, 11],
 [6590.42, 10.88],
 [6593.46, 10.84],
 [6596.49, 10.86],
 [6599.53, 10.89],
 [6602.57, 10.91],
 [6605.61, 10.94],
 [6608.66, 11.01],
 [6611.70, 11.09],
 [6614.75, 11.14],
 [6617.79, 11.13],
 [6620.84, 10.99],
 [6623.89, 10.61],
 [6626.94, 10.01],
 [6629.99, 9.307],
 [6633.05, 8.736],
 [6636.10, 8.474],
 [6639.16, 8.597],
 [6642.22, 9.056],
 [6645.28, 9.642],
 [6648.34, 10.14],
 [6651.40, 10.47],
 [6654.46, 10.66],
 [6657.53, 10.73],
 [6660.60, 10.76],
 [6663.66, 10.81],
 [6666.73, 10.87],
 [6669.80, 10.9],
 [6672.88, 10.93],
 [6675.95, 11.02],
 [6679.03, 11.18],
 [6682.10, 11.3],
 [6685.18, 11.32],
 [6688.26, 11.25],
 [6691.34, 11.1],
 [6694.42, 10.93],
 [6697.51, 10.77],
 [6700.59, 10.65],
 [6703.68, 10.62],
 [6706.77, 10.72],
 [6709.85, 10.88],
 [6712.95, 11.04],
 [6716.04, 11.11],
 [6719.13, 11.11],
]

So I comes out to -3.6 angstrom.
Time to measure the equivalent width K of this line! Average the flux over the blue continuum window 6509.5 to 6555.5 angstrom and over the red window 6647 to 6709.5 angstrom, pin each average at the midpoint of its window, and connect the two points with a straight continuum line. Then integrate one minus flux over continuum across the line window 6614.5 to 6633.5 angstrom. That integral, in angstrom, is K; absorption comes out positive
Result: 1.2 angstrom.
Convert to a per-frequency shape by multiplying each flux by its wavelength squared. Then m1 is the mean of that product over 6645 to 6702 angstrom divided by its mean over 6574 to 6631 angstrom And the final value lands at 1.01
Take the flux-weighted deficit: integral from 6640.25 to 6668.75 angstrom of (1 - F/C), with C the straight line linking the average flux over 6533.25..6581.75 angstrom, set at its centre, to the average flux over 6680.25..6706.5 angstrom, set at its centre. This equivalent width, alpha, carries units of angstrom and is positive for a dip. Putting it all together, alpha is 2.2 angstrom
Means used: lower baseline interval 11.7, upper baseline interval 11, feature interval 10.3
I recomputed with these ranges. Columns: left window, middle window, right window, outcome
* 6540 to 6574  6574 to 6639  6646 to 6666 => 3.0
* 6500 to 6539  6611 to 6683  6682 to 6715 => 4.5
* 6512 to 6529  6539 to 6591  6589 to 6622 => -2.8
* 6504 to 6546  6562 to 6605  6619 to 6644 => -4.5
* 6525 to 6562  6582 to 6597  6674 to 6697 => 0.5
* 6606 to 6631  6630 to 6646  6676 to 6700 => 2.8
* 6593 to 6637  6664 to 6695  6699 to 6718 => -1.0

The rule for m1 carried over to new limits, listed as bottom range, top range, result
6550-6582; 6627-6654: 0.82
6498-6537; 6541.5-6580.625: 1.06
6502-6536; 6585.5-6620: 1.01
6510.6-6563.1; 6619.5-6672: 0.91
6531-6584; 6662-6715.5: 0.98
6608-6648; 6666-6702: 1.13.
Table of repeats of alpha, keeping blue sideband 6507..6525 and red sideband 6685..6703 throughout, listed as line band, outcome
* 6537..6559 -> -1.1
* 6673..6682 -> -0.1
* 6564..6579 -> -1.3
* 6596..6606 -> 0.1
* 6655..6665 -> 0.2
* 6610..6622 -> -0.1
